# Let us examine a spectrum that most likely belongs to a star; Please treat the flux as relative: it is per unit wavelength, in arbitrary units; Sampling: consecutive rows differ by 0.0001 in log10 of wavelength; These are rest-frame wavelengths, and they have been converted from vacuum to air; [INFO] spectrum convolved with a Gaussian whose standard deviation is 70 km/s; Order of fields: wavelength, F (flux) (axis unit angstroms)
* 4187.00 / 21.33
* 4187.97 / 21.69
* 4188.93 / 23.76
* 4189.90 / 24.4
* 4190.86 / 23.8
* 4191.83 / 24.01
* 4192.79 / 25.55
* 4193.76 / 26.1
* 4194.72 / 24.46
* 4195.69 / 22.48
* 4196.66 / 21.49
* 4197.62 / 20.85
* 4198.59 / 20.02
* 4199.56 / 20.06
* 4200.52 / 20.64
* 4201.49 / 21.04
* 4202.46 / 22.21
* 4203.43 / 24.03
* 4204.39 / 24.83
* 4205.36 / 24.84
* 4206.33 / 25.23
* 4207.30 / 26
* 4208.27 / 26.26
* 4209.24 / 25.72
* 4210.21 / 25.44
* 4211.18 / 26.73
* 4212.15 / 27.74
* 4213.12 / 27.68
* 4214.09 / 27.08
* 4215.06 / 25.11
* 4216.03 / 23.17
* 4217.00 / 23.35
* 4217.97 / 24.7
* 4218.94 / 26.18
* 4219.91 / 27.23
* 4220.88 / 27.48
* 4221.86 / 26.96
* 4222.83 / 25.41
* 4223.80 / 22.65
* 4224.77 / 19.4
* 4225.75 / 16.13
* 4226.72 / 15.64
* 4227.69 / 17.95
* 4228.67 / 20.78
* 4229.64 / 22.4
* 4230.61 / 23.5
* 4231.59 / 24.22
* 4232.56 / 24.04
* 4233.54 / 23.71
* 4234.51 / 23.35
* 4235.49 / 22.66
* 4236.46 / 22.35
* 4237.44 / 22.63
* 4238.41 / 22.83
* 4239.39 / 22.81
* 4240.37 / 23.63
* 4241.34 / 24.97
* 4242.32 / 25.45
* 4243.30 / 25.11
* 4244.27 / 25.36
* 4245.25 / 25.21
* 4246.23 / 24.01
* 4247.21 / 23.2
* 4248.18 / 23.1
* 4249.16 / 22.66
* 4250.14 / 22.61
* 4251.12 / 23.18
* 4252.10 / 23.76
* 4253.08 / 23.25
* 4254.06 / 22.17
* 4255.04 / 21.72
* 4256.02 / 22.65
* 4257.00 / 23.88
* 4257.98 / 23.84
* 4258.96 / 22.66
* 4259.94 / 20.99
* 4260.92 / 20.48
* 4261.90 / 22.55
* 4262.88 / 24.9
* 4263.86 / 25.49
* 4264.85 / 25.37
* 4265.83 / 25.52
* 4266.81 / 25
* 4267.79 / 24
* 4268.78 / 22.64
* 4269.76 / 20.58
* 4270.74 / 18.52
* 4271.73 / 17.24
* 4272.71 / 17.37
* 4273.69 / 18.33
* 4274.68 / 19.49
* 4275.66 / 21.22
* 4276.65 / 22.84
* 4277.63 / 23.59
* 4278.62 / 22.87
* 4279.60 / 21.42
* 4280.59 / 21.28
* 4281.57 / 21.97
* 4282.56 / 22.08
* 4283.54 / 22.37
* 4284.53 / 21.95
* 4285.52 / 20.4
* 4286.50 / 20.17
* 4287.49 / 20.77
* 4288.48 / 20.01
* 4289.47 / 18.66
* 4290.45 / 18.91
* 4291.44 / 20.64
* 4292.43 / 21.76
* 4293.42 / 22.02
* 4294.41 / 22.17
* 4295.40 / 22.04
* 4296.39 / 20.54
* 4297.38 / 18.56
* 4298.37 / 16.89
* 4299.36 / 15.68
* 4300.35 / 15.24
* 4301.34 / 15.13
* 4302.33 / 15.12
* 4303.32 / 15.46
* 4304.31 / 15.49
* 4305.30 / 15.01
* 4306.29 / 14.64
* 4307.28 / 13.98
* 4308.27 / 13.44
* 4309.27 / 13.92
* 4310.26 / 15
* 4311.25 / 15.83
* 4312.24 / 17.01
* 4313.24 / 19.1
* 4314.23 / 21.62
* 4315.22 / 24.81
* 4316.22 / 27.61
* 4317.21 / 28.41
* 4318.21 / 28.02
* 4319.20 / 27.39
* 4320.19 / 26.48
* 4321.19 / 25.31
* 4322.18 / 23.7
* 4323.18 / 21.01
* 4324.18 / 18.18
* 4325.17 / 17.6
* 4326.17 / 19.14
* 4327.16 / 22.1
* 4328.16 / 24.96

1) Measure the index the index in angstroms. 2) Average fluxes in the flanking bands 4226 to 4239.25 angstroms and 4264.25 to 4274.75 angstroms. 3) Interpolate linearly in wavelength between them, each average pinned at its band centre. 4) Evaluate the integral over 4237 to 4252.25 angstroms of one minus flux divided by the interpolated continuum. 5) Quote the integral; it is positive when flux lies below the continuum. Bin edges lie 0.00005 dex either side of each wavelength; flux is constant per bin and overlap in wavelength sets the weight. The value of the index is -1.43 angstroms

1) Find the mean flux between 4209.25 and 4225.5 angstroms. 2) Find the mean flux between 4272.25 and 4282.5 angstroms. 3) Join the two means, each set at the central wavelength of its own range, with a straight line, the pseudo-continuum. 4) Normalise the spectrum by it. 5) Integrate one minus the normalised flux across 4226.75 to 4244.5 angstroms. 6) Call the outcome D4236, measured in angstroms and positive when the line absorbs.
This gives 0.7 angstroms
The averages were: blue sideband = 25.3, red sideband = 21.1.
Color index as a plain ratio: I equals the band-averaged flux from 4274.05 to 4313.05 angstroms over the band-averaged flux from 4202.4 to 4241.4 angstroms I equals 0.8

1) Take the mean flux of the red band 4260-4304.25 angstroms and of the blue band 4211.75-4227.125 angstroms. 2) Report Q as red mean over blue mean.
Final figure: 0.85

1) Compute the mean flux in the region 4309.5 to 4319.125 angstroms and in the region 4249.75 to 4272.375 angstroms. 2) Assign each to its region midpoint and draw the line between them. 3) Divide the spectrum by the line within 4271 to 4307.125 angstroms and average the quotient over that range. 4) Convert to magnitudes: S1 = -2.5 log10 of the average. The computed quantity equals 0.15 mag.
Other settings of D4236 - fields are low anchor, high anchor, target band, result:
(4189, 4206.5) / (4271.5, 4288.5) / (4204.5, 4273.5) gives -4.5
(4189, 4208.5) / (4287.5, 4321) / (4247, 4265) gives -1.6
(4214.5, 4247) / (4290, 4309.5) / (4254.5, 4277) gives -1.9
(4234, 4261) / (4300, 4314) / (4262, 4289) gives -3.0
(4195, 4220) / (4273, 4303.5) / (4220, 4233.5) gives 0.6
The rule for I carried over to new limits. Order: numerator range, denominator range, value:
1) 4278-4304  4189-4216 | 0.82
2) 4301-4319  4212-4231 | 0.79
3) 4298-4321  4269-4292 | 0.92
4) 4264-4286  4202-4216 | 0.85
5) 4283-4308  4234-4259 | 0.79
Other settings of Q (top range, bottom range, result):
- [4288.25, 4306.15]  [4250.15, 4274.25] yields 0.81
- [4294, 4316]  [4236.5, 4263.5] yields 0.74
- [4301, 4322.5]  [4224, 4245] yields 0.88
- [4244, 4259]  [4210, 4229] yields 0.98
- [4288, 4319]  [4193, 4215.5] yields 0.78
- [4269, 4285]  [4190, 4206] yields 0.91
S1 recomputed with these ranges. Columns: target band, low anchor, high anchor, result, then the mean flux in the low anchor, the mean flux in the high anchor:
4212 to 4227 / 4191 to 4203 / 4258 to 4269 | -0.06 mag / 22.4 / 23.6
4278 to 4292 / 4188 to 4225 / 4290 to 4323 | -0.02 mag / 24.3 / 19.6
